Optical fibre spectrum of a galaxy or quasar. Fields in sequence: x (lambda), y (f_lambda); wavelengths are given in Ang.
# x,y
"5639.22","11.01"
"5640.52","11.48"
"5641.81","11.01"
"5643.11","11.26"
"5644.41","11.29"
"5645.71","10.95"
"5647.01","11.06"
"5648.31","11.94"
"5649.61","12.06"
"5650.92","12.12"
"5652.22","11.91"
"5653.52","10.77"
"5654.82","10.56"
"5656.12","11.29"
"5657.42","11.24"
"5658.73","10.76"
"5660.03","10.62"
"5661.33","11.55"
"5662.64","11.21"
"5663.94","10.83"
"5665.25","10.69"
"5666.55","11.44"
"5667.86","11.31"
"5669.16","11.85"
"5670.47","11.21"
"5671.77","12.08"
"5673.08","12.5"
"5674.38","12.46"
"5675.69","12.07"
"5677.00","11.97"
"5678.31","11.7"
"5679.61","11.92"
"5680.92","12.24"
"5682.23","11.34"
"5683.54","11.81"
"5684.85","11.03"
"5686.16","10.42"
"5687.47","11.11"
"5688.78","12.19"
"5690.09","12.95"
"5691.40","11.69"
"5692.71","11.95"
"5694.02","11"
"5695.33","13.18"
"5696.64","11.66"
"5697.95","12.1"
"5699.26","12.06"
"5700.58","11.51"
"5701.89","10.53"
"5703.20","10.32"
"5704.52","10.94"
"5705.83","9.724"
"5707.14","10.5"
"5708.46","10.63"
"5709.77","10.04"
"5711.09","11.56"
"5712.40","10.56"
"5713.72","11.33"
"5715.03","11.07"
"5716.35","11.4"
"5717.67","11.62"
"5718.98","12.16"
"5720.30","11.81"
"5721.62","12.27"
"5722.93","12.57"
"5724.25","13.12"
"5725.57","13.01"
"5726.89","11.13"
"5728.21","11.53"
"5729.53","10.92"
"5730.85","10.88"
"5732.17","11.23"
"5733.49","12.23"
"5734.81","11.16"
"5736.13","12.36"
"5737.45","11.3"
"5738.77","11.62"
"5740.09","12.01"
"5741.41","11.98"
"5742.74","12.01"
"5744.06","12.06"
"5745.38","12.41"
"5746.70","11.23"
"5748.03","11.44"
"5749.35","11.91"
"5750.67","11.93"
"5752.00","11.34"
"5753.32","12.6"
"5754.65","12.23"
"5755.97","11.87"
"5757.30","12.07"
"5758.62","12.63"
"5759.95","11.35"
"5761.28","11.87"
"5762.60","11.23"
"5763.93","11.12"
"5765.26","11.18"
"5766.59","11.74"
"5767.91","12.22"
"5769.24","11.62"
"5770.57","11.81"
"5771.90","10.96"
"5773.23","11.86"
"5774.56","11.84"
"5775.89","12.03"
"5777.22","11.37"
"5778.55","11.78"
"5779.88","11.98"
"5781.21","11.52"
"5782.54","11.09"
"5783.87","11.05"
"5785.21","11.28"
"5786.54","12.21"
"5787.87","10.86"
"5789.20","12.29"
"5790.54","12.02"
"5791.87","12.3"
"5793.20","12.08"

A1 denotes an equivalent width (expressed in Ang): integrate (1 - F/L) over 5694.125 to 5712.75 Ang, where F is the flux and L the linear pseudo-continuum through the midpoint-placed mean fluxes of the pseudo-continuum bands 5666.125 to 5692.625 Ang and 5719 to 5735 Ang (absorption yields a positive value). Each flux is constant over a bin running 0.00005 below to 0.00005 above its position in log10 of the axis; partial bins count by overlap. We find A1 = 1.1 Ang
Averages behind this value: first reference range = 11.8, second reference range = 11.8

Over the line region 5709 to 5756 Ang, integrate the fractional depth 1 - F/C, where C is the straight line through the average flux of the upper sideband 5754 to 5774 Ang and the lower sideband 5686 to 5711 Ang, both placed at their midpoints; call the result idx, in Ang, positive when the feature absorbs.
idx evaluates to -0.8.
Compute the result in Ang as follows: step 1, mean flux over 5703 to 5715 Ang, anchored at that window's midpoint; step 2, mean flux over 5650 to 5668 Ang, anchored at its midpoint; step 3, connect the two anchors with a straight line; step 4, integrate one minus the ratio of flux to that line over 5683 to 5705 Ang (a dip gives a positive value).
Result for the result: -1.5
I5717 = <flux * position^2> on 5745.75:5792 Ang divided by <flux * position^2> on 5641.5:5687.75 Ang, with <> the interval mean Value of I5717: 1.06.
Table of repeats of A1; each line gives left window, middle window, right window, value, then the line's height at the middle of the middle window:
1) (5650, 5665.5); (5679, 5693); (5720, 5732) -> -0.3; 11.5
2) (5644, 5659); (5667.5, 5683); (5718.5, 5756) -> -0.6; 11.5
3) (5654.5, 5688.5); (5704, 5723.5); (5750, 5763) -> 0.8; 11.7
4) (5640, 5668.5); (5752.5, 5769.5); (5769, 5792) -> -0.4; 11.6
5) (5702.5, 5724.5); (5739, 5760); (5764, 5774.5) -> -0.9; 11.5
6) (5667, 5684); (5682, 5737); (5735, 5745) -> 1.8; 11.9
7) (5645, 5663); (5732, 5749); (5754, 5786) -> -0.3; 11.6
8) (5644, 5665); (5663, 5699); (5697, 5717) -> -2.0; 11.1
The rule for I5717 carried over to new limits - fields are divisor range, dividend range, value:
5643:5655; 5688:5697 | 1.07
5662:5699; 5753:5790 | 1.03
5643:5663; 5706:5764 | 1.06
